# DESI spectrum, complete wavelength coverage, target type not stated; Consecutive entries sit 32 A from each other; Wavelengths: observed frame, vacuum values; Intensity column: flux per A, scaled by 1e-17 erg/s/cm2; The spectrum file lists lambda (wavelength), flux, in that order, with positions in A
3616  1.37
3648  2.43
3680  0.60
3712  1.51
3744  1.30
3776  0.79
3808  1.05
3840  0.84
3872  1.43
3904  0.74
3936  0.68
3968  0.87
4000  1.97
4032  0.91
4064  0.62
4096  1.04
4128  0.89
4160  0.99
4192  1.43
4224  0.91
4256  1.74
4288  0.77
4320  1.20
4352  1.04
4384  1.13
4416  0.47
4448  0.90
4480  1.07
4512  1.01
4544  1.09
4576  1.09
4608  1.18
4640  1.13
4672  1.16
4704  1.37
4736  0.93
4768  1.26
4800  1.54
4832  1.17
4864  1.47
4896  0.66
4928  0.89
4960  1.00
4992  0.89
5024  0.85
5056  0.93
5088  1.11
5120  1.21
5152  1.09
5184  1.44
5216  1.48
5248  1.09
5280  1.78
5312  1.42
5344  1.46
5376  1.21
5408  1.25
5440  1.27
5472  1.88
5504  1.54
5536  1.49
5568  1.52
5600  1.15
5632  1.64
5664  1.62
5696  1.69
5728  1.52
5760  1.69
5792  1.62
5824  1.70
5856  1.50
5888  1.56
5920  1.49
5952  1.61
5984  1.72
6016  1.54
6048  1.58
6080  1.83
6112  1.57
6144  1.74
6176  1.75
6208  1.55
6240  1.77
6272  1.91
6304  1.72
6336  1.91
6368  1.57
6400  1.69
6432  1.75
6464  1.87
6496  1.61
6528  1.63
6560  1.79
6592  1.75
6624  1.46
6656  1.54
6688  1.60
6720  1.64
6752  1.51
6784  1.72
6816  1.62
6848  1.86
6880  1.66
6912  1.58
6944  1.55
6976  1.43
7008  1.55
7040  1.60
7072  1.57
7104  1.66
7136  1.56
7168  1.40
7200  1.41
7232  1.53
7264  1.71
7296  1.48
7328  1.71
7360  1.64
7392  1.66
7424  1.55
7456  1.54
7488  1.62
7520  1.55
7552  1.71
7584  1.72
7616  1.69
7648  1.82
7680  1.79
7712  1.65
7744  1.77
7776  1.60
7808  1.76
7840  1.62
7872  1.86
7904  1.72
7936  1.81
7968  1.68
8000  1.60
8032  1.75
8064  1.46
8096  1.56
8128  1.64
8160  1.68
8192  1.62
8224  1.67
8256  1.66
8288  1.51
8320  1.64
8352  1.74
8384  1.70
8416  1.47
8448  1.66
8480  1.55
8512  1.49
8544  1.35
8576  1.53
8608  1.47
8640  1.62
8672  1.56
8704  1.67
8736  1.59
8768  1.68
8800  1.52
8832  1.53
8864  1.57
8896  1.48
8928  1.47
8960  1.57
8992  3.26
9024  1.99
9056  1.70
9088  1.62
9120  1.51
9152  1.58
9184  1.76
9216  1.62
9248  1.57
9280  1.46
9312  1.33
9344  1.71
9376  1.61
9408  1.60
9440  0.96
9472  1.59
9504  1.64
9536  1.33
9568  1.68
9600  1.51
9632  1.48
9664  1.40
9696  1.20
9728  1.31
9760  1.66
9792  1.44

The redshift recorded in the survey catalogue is 0.368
